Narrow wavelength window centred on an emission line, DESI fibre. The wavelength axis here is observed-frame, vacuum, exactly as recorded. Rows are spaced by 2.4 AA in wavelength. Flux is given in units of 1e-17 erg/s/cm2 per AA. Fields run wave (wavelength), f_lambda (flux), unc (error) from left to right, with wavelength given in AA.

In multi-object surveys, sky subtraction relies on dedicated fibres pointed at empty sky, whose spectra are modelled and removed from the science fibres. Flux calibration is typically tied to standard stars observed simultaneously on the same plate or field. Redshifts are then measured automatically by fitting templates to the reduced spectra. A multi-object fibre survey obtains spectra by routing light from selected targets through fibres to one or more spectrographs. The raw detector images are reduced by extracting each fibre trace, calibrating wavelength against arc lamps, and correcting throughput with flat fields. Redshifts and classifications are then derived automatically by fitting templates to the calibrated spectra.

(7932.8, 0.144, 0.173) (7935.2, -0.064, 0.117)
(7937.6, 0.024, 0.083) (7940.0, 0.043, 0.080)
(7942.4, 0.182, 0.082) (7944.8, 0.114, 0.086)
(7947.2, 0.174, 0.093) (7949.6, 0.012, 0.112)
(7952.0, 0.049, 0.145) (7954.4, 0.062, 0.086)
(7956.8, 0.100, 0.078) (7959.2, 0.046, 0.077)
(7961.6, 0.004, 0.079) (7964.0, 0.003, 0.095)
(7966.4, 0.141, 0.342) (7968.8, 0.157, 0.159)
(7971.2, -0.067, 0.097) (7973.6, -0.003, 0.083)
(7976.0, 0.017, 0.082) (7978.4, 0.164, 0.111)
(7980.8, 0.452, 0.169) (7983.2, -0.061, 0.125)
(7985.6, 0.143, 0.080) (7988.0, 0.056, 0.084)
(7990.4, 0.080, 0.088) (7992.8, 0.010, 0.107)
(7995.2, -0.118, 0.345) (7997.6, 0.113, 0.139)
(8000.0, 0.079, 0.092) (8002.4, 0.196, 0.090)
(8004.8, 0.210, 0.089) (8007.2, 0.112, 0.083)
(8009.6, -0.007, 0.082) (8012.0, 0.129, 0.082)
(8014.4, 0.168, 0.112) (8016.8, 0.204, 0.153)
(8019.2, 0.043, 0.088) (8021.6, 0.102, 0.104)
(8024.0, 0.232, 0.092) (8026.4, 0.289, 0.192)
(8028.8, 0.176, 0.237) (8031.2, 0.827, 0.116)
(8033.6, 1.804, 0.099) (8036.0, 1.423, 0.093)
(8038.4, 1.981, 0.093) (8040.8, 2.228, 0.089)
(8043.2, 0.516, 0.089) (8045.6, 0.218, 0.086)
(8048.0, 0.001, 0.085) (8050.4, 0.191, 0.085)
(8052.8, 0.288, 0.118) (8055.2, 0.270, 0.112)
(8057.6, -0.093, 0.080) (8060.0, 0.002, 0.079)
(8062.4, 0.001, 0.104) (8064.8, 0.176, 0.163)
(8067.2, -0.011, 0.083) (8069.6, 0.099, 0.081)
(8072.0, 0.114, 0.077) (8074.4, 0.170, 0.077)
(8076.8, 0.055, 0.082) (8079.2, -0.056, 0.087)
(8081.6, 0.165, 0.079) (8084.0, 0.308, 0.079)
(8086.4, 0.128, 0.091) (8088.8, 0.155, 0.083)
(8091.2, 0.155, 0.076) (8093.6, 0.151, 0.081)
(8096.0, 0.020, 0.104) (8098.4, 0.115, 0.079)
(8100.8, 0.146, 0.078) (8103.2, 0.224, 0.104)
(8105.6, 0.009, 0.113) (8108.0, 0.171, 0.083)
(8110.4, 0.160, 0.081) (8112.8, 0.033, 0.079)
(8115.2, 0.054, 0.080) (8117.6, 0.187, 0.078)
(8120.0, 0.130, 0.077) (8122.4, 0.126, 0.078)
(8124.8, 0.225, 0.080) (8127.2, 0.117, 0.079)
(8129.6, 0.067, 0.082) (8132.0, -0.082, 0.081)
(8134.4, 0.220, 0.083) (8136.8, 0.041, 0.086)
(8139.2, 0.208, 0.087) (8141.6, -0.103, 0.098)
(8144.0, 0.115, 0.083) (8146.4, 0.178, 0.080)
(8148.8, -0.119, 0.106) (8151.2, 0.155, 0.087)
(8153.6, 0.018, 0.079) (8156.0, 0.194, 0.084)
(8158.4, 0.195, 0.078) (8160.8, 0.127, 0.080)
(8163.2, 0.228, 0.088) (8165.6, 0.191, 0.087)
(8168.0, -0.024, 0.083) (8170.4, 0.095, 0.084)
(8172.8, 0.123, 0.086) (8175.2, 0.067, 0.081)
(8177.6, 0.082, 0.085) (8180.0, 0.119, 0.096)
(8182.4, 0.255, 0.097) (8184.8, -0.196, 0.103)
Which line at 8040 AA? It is [O II] 3727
